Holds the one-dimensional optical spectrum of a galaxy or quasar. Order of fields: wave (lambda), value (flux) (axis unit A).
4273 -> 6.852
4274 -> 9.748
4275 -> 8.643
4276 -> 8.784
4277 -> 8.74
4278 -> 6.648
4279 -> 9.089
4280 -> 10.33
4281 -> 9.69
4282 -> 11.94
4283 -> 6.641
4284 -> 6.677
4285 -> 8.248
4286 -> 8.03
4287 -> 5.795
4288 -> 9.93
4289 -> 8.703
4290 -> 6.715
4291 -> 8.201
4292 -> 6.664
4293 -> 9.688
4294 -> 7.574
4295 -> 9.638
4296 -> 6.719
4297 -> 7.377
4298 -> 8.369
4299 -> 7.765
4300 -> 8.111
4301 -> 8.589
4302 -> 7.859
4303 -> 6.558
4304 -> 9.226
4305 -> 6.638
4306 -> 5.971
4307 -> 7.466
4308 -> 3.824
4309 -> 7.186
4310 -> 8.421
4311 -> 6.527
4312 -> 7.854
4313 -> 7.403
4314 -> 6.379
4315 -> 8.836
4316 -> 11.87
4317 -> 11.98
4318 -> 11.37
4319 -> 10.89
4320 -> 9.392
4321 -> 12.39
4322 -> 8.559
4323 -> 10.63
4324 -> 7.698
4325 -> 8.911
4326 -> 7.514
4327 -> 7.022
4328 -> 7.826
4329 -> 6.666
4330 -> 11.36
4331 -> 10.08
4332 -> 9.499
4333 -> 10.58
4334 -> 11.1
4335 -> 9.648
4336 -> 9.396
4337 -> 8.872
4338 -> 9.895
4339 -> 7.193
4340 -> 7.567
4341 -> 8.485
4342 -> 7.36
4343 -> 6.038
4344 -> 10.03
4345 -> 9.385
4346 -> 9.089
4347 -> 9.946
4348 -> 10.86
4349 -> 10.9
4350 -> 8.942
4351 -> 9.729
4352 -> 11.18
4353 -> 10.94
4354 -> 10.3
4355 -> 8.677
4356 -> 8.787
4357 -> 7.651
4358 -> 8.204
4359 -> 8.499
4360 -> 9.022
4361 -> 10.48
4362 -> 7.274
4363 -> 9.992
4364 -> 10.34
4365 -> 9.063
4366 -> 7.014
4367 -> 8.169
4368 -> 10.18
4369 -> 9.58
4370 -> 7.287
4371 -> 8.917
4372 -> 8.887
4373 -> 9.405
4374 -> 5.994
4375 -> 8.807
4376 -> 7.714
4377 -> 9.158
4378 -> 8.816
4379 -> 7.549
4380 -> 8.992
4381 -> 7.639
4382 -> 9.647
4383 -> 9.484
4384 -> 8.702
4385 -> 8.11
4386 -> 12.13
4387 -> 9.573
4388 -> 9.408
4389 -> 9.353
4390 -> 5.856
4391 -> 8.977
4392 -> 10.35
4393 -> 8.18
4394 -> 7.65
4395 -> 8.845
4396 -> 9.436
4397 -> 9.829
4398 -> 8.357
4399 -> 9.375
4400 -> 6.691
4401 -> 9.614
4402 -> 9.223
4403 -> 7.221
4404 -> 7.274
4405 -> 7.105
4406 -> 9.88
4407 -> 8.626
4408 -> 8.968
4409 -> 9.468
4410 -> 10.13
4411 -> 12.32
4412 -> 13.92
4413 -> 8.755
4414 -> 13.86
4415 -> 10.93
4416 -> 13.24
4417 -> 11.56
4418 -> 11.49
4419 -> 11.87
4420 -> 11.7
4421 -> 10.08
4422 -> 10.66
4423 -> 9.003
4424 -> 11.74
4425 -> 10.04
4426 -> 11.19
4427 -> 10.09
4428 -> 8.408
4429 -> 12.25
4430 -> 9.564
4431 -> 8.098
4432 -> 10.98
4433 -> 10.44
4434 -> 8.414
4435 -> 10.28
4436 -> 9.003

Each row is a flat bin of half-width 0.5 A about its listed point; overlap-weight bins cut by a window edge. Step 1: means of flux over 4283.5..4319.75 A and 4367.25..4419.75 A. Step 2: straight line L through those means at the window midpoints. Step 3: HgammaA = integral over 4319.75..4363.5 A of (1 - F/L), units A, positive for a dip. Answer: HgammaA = -2.9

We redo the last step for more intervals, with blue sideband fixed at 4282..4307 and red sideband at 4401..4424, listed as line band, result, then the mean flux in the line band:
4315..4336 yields -3.09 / 9.72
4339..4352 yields -0.18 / 9.04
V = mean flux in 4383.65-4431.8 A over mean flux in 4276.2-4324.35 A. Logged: 1.17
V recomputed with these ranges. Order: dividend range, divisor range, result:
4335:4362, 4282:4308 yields 1.18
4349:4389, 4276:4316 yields 1.14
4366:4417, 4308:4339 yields 1.01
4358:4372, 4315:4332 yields 0.92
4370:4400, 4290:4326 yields 1.05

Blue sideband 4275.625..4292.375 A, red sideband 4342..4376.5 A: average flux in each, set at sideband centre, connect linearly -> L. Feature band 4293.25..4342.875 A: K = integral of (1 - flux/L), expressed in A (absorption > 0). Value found 0.6 A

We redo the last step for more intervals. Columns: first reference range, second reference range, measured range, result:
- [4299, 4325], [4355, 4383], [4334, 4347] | -0.3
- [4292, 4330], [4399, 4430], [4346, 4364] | -0.8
